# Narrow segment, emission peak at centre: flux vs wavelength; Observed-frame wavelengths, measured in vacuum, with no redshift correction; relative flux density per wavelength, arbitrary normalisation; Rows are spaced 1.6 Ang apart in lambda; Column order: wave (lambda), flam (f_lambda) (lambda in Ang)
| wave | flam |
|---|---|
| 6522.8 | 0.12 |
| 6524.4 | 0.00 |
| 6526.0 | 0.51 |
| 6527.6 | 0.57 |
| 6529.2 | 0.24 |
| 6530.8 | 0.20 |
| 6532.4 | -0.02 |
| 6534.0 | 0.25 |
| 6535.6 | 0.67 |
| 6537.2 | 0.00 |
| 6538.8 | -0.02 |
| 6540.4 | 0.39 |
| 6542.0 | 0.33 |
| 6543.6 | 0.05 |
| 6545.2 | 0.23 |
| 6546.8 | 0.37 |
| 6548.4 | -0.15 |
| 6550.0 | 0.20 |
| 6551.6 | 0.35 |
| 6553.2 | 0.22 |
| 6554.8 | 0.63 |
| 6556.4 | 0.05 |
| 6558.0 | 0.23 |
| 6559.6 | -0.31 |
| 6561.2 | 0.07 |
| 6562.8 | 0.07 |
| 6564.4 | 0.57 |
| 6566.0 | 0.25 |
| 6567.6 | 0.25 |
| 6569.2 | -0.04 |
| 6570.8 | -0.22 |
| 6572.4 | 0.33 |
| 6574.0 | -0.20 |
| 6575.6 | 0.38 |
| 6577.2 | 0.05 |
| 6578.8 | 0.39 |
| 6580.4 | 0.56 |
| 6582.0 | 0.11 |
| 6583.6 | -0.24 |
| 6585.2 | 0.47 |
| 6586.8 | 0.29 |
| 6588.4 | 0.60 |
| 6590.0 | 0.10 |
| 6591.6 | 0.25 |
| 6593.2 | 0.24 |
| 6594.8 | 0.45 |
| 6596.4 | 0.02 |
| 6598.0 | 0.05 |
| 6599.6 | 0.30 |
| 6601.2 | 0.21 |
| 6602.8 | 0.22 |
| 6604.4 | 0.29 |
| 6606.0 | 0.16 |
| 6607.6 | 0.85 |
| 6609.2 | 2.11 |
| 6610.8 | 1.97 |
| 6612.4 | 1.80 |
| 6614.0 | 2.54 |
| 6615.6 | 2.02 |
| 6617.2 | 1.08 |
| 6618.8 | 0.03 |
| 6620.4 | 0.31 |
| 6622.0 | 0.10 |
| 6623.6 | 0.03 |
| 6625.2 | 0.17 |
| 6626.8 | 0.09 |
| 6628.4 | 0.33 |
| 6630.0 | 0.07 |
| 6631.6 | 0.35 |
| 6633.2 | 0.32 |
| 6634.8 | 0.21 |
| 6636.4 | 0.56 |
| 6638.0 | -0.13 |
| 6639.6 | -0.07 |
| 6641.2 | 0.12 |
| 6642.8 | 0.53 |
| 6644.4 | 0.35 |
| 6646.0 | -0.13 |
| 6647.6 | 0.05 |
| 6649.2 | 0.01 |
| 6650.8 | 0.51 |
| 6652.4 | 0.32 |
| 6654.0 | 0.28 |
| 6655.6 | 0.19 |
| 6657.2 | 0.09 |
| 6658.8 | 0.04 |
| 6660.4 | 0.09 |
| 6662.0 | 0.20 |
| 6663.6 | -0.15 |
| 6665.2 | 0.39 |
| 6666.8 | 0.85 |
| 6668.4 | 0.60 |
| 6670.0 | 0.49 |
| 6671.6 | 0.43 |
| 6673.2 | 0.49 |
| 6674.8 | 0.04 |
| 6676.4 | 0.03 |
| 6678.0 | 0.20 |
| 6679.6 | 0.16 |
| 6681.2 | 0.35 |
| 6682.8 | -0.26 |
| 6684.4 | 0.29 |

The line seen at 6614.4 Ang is [O II] 3727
